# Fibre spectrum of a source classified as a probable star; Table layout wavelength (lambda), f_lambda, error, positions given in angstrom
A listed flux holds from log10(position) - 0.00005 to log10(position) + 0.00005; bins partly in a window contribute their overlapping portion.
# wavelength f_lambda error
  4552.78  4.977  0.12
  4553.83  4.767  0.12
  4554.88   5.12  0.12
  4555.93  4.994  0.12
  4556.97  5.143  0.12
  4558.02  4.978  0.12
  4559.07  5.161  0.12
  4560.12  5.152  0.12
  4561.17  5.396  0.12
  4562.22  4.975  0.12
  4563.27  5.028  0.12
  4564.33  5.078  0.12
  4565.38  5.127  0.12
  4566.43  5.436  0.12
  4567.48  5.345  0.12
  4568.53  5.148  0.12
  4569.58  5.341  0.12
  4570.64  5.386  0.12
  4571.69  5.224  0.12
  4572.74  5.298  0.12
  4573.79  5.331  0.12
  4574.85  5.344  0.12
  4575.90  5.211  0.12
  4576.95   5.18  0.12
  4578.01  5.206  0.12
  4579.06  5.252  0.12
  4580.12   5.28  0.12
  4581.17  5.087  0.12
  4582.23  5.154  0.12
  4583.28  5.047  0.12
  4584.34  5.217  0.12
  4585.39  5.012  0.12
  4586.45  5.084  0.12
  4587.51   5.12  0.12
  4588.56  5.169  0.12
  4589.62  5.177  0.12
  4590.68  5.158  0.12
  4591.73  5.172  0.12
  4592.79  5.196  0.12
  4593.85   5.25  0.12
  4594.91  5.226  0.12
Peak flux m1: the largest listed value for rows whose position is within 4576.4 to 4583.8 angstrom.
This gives 5.28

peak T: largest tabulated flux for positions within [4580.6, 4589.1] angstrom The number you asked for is 5.217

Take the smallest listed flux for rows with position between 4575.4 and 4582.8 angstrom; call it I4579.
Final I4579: 5.087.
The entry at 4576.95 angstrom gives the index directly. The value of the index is 5.18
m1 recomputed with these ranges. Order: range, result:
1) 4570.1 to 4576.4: 5.386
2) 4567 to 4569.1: 5.345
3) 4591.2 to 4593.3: 5.196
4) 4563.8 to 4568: 5.436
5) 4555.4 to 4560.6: 5.161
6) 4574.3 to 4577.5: 5.344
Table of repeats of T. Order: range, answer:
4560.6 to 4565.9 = 5.396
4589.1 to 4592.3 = 5.177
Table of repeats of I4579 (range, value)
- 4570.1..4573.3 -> 5.224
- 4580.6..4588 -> 5.012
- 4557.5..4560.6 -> 4.978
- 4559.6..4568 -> 4.975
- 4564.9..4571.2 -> 5.127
